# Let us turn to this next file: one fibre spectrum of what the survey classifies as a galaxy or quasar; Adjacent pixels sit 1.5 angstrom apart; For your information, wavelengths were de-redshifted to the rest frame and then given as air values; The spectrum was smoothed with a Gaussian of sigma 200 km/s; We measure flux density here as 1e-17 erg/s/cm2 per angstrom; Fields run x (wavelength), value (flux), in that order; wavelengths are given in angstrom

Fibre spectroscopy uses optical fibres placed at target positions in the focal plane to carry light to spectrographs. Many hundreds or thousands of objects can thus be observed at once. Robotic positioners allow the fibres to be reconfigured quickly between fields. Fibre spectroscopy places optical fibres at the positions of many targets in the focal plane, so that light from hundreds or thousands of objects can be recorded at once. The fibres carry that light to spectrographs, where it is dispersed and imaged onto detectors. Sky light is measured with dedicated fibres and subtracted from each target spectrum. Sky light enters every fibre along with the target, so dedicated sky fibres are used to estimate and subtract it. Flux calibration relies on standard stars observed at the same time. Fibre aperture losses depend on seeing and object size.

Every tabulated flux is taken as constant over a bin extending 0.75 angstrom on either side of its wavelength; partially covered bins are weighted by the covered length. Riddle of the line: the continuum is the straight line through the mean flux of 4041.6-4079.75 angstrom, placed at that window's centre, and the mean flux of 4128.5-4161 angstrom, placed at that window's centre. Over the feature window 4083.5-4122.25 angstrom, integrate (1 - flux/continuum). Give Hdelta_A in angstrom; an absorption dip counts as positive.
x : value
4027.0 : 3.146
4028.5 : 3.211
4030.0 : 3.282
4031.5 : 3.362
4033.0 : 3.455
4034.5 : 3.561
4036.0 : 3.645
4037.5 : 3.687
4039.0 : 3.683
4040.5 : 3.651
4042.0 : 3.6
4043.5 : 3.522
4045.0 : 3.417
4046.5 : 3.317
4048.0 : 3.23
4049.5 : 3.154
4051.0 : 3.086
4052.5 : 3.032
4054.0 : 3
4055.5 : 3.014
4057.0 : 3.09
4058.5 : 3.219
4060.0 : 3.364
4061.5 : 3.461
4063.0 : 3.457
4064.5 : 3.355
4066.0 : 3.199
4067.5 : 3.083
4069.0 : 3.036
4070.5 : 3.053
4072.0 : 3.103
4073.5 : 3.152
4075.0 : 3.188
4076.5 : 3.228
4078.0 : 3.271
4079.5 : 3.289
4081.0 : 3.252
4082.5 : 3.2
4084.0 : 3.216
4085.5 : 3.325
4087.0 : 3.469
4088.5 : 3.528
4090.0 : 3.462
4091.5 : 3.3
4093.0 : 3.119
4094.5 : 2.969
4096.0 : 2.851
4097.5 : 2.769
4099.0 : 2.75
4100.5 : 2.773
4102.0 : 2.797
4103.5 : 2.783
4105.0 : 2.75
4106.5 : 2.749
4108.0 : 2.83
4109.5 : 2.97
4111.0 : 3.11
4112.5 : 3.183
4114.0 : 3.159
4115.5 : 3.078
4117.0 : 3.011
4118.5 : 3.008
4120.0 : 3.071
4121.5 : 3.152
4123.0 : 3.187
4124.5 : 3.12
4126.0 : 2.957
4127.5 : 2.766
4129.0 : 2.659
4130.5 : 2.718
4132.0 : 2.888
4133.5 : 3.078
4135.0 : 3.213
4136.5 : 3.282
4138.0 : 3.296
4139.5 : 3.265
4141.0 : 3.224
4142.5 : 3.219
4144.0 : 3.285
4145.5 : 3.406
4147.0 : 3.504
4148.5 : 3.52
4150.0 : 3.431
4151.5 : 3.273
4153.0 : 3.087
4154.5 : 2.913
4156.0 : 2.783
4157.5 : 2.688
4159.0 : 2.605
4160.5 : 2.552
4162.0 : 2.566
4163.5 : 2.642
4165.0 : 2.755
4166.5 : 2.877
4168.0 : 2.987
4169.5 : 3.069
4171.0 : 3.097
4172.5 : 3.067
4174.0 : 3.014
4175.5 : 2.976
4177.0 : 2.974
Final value 1.4 angstrom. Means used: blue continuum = 3.22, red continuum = 3.09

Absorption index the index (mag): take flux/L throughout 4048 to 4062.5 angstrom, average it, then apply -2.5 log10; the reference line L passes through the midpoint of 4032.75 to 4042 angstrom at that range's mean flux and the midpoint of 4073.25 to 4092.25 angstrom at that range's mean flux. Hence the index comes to 0.107 mag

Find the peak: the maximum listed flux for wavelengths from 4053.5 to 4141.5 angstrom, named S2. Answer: 3.528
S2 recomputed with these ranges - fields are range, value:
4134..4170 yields 3.52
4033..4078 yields 3.687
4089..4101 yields 3.462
